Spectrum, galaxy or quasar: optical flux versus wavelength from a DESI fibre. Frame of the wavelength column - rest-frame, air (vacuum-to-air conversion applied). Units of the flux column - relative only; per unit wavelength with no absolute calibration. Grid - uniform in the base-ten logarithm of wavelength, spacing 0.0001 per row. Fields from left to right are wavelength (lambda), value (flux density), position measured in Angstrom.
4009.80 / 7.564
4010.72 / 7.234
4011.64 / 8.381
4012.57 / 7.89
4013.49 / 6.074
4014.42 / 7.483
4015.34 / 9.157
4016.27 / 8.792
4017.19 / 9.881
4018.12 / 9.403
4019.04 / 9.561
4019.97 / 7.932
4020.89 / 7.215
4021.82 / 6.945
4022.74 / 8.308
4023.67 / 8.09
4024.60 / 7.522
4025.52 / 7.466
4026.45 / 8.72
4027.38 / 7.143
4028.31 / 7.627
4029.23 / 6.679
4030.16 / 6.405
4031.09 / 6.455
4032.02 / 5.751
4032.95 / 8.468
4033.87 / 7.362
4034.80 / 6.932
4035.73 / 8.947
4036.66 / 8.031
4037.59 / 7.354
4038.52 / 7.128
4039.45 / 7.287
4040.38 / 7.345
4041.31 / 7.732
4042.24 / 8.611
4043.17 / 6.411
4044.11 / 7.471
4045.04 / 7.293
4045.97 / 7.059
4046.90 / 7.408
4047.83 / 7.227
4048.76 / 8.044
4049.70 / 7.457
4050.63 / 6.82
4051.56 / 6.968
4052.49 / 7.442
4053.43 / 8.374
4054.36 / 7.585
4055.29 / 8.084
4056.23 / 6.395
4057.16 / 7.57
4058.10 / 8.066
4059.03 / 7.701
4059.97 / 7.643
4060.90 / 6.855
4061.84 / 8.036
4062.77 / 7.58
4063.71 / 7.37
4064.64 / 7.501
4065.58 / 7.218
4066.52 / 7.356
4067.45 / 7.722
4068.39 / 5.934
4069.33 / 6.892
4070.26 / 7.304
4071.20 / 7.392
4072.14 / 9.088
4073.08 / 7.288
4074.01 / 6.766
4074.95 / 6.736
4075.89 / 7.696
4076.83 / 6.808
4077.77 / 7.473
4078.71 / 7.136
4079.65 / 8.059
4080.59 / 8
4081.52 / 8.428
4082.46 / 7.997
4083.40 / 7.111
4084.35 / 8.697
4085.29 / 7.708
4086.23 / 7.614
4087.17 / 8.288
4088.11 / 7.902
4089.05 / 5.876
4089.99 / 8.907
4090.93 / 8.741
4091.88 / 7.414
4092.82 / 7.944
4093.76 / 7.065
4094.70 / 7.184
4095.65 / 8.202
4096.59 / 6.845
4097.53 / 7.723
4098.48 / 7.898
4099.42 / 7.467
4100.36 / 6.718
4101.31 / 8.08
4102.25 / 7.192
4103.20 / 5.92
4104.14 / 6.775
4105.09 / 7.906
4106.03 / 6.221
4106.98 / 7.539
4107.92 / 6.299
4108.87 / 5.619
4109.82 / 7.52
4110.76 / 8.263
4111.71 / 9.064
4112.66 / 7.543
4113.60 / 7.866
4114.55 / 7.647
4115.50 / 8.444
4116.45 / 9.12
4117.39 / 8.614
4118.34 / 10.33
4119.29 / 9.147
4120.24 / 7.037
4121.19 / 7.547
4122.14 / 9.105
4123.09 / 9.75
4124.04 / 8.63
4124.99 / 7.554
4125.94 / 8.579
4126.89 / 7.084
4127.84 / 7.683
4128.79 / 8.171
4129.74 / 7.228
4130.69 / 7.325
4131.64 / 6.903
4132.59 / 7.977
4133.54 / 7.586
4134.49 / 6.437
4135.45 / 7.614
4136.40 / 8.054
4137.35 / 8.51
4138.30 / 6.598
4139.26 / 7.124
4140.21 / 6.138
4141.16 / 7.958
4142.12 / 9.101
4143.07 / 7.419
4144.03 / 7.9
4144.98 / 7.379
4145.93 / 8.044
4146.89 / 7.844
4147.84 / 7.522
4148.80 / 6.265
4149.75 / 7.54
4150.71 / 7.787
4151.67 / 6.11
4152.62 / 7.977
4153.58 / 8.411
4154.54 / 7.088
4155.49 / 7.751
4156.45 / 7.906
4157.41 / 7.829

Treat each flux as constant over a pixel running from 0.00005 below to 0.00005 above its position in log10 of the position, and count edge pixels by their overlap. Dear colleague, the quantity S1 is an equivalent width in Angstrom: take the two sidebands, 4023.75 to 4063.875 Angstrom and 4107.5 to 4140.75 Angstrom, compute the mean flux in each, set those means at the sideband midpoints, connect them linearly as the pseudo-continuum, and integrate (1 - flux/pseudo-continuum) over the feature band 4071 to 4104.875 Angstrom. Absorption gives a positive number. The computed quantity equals 0.4 Angstrom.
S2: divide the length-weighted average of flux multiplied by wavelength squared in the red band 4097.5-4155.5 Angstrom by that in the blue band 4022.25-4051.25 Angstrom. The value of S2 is 1.1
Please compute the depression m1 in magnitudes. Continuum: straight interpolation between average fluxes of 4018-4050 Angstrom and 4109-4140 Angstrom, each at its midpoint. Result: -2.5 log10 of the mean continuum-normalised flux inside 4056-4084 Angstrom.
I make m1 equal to 0.04 mag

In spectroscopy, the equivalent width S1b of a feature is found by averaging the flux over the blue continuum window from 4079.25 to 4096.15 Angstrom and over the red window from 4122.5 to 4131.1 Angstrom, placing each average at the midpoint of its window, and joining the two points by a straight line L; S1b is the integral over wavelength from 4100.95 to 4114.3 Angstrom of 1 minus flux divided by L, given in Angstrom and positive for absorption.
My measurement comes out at 1.1 Angstrom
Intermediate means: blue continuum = 7.84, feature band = 7.27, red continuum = 8.02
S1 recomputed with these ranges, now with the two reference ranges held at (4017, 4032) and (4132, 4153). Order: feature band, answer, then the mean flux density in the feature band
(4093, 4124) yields -0.80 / 7.75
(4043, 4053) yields 0.55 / 7.26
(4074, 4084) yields 0.13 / 7.52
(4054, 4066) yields 0.24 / 7.51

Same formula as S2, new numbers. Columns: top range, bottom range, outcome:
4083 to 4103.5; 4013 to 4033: 1.01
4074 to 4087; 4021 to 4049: 1.05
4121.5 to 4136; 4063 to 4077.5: 1.11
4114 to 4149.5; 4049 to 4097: 1.07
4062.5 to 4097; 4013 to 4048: 1.01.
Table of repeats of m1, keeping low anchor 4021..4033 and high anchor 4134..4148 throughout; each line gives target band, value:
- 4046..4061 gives -0.02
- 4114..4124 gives -0.15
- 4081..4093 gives -0.06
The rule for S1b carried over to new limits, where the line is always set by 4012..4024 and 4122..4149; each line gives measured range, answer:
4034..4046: 0.9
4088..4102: 0.5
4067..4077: 0.9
